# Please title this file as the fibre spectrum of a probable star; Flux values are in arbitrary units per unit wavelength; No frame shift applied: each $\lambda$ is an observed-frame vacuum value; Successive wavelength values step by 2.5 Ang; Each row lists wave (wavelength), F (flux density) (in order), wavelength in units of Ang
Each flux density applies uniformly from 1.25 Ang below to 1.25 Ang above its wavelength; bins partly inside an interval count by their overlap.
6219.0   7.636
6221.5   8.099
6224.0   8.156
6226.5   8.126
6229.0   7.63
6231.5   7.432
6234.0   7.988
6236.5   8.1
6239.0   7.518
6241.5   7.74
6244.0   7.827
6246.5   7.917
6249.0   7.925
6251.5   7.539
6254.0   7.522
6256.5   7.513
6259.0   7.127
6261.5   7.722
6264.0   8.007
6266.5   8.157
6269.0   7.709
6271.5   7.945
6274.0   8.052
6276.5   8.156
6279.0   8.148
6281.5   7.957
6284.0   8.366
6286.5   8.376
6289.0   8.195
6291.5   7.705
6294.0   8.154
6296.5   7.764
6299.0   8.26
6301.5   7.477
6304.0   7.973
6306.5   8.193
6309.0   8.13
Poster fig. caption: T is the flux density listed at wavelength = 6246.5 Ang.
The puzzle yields 7.917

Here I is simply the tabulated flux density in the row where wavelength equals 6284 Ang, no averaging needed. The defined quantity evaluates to 8.366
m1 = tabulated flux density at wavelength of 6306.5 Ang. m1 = 8.193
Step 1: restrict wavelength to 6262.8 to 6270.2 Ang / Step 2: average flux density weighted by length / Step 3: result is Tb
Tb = 7.96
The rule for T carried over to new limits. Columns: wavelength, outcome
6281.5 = 7.957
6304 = 7.973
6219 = 7.636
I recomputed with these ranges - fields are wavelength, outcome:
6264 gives 8.007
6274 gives 8.052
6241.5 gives 7.74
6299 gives 8.26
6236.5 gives 8.1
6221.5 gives 8.099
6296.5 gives 7.764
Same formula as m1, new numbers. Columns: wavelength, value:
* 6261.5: 7.722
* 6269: 7.709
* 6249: 7.925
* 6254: 7.522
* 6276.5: 8.156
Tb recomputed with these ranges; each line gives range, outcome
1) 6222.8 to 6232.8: 7.84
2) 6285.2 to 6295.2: 8.11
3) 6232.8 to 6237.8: 8.04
